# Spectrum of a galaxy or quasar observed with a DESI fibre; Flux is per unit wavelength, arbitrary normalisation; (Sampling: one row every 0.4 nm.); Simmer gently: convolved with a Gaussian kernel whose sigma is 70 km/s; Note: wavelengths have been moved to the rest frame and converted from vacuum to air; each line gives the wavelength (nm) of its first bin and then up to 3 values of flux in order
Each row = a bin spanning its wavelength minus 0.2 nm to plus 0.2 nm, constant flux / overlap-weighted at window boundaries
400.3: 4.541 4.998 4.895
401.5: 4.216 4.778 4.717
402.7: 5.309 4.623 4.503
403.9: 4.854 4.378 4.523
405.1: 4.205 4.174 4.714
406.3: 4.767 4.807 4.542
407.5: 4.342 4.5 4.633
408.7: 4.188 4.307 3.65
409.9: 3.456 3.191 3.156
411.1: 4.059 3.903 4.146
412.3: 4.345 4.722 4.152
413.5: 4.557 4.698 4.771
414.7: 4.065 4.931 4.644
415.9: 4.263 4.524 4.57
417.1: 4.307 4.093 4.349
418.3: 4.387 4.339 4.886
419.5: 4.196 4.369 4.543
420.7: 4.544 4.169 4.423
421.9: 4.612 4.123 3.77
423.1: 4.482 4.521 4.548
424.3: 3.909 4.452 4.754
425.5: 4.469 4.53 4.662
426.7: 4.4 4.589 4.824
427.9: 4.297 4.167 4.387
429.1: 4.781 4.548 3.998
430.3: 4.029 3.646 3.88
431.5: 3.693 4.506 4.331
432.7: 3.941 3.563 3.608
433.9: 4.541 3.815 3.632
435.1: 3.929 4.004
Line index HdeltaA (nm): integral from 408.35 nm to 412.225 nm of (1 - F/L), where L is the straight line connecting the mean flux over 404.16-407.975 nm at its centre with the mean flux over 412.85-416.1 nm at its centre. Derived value 0.576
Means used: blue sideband 4.5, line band 3.83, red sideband 4.51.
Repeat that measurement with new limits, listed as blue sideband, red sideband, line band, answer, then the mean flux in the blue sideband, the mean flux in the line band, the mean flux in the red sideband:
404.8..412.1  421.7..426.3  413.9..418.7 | -0.20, 4.16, 4.45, 4.39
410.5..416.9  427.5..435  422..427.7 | -0.34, 4.34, 4.43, 4.09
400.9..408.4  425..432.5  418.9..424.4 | 0.05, 4.6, 4.37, 4.34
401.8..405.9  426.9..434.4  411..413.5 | 0.12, 4.61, 4.25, 4.17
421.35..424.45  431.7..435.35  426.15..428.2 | -0.18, 4.3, 4.53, 3.99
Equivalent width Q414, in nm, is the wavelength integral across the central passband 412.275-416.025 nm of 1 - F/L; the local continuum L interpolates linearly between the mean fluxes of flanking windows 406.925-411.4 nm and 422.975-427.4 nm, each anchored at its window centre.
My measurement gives -0.34 nm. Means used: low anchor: 4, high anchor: 4.49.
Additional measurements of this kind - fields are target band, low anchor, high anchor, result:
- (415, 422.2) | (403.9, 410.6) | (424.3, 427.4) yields -0.031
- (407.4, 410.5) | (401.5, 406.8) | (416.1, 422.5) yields 0.362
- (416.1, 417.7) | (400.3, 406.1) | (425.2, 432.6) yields 0.033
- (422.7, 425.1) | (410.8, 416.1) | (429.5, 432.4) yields -0.107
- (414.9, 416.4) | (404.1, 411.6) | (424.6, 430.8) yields -0.111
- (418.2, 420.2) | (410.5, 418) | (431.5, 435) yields -0.098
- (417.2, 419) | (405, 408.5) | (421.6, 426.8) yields 0.049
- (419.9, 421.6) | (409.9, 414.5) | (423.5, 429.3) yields -0.028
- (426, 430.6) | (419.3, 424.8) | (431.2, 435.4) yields -0.321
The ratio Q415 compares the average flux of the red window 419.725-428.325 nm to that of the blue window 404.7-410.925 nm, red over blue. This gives 1.1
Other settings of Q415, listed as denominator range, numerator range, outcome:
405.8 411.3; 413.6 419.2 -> 1.08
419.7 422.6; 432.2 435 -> 0.89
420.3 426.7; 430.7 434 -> 0.90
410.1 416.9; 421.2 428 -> 1.04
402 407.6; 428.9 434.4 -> 0.88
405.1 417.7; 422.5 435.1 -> 0.98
